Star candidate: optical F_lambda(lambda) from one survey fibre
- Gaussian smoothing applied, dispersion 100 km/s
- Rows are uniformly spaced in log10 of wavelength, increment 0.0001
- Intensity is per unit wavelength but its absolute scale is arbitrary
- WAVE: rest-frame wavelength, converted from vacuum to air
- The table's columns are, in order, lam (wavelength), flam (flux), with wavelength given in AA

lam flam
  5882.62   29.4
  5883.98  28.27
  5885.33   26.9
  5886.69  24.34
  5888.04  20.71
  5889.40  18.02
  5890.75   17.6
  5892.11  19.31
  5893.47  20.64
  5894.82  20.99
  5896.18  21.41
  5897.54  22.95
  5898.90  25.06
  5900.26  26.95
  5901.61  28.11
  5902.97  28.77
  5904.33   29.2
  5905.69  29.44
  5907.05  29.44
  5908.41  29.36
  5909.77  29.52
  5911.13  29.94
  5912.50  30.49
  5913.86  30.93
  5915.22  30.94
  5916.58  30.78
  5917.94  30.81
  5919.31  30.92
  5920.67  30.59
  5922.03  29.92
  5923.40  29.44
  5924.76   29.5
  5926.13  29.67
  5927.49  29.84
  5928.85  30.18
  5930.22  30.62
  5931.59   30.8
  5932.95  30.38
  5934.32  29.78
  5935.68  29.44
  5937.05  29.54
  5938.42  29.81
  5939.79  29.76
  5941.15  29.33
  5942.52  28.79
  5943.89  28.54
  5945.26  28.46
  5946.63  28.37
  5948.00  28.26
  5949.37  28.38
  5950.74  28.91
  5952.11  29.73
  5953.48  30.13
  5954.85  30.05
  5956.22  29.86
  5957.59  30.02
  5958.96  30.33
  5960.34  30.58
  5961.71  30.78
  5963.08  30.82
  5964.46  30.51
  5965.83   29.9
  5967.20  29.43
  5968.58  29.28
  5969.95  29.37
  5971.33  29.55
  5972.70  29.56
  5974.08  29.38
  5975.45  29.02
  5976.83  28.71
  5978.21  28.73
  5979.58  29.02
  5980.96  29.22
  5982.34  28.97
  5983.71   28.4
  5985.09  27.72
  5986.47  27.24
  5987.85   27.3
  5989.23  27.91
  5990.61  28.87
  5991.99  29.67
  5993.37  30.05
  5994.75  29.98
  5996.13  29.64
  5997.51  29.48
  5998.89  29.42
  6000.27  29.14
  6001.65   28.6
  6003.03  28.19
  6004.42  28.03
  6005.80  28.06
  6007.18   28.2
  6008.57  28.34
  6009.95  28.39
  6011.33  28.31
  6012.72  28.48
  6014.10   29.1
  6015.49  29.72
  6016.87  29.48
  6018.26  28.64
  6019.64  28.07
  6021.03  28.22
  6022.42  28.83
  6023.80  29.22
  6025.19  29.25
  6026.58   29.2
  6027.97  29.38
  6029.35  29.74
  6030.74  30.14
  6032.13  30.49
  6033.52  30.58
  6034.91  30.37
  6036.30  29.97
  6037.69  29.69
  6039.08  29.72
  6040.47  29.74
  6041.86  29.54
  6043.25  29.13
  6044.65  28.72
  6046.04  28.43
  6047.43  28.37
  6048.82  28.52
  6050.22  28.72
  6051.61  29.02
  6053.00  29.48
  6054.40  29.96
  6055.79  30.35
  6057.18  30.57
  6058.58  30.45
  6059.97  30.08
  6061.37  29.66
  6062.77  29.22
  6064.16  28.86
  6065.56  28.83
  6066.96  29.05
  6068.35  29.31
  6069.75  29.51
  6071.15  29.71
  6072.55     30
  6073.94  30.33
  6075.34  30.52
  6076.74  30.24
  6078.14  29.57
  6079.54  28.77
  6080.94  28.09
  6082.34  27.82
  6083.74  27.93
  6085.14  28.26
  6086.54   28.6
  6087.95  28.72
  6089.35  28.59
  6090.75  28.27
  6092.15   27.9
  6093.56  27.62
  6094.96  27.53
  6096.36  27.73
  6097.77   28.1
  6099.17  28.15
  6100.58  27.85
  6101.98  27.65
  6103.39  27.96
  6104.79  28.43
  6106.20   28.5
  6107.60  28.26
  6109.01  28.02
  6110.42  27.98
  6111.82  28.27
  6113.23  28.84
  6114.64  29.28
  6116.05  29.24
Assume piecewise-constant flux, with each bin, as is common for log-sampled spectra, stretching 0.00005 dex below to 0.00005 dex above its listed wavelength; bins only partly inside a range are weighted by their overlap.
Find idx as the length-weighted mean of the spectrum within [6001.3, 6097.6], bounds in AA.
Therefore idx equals 29.1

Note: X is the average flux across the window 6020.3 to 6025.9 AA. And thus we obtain 28.8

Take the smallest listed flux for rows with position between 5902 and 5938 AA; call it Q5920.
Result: 28.77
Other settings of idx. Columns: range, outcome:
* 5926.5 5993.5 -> 29.4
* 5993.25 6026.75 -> 28.9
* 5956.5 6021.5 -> 29.1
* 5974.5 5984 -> 28.9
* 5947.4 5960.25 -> 29.6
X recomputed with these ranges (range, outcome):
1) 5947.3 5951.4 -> 28.5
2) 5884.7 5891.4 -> 21.5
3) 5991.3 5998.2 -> 29.8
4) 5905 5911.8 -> 29.5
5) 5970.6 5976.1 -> 29.4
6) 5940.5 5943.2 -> 29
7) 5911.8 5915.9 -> 30.8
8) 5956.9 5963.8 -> 30.5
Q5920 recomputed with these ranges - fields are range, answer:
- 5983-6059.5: 27.24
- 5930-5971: 28.26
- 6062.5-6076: 28.83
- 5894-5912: 20.99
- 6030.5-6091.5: 27.82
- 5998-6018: 28.03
